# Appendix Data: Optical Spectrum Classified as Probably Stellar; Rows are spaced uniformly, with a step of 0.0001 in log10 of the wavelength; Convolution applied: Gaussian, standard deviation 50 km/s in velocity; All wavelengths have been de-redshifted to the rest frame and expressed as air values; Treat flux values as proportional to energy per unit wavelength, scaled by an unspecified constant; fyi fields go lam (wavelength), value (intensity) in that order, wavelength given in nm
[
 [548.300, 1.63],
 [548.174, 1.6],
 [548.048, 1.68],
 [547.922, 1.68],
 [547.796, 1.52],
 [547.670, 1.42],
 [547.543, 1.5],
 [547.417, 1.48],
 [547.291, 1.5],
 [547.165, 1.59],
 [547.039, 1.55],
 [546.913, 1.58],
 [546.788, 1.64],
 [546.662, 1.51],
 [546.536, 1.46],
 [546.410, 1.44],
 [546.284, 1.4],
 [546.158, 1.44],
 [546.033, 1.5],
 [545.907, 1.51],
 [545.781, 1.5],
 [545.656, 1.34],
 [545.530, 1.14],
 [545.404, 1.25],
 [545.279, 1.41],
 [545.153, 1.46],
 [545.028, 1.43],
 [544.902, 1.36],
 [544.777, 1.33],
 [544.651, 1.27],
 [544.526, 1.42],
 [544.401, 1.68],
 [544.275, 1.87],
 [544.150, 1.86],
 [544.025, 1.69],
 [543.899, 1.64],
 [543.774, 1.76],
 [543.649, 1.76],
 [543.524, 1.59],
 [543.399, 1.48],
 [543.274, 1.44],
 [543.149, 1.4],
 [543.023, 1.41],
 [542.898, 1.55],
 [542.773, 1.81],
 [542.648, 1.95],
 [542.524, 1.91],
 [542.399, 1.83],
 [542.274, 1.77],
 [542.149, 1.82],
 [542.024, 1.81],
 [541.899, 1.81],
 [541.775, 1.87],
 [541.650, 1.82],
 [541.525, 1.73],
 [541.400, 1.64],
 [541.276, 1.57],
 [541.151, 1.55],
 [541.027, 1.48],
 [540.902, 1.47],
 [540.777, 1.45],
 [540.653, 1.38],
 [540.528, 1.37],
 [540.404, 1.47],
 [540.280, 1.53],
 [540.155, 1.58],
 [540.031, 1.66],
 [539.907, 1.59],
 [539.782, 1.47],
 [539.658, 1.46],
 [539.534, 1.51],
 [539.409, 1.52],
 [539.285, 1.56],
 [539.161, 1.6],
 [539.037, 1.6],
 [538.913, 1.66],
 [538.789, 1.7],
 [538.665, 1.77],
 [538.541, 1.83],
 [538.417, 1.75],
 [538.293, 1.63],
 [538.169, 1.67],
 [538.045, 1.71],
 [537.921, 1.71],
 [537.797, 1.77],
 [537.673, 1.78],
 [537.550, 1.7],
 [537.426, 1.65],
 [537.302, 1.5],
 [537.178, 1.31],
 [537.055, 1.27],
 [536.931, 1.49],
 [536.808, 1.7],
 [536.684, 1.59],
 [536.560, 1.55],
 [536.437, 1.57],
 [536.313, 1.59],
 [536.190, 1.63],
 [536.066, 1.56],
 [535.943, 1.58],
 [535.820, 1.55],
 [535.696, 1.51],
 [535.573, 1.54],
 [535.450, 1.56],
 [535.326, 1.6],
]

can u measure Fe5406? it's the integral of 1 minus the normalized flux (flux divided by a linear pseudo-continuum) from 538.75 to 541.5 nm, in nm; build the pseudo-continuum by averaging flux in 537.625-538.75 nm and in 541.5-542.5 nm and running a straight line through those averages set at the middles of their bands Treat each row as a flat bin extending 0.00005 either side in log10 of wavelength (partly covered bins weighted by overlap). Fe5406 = 0.36 nm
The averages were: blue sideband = 1.73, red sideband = 1.81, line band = 1.54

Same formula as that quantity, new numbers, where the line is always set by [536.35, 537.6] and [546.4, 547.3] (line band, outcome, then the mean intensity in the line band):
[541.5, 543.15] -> -0.24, 1.76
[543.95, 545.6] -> 0.07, 1.47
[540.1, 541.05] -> 0.04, 1.46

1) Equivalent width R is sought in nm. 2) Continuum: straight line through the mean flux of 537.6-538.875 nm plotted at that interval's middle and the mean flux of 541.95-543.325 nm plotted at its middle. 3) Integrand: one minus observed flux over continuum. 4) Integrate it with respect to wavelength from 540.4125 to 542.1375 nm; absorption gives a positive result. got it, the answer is 0.10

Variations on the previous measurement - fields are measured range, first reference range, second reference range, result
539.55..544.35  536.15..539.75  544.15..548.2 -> -0.268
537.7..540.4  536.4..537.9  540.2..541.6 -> -0.147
